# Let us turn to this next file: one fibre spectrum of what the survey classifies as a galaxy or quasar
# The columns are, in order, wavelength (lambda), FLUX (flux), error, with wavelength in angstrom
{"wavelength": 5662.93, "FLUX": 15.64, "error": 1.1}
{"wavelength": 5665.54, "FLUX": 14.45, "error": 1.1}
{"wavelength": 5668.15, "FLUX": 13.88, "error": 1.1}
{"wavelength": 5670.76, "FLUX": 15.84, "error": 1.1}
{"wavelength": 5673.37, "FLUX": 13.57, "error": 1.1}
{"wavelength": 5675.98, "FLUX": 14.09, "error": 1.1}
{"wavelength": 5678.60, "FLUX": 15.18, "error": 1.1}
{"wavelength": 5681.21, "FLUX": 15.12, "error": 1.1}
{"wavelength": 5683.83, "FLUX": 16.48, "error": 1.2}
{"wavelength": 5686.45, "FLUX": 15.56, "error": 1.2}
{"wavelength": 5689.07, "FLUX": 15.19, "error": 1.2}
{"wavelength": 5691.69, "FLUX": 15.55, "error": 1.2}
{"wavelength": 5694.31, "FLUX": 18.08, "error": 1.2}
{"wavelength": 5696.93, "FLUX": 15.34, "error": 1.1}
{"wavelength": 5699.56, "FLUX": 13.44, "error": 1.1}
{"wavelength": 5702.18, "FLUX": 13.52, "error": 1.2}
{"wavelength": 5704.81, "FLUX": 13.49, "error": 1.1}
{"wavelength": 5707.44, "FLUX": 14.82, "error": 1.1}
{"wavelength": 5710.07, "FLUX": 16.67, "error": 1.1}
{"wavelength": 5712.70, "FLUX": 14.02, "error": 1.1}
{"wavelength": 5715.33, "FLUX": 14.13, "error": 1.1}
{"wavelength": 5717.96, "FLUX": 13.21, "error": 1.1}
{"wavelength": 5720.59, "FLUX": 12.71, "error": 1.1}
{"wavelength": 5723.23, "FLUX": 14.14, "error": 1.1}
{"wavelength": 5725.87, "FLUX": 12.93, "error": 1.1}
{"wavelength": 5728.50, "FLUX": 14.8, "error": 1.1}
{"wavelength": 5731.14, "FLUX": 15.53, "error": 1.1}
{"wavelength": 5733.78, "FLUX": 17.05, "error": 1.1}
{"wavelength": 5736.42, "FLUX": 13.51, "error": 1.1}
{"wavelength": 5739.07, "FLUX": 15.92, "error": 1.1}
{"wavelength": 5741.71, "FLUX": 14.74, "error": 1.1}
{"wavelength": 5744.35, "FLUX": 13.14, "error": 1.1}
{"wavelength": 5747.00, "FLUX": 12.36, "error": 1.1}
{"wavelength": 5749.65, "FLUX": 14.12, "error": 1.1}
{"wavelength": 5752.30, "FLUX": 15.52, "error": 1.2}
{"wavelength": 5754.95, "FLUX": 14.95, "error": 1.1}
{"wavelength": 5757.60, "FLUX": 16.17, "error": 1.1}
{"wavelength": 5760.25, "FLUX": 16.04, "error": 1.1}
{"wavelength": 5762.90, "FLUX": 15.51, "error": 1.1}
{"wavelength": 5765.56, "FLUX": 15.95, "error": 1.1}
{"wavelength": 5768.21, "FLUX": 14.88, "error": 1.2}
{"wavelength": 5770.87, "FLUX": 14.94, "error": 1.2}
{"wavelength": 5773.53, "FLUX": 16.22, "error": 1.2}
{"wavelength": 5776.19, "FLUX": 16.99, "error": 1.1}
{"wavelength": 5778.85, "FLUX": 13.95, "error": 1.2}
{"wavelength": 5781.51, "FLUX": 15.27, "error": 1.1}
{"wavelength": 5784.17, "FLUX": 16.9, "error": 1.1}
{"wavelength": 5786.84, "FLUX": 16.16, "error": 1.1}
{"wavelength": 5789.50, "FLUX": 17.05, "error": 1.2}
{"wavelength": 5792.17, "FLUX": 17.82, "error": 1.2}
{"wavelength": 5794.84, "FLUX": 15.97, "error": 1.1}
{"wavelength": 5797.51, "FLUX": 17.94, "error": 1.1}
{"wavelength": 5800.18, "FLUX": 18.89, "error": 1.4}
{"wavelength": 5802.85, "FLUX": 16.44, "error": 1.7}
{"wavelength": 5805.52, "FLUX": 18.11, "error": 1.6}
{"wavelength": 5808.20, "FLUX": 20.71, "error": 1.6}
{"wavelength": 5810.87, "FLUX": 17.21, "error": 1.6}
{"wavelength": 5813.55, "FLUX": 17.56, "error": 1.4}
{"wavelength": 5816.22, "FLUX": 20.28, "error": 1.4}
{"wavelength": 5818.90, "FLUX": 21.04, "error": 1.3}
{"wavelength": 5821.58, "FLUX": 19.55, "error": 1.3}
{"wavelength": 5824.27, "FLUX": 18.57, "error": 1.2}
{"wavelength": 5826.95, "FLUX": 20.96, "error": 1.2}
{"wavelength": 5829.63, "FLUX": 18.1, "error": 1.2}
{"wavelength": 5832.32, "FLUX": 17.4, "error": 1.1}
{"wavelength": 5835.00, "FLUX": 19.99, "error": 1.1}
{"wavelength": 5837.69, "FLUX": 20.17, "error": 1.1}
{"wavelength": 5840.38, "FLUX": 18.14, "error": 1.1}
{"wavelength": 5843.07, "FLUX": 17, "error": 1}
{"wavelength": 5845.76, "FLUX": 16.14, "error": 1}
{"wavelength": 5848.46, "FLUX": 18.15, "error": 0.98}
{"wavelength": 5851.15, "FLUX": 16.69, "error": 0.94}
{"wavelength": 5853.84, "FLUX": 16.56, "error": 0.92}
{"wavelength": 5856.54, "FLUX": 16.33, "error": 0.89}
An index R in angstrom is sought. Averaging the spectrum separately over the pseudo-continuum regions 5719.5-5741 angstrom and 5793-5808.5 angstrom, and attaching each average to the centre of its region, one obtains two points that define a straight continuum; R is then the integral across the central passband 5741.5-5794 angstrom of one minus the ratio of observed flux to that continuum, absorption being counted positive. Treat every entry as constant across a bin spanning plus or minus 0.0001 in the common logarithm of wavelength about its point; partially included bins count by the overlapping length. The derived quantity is 2.8 angstrom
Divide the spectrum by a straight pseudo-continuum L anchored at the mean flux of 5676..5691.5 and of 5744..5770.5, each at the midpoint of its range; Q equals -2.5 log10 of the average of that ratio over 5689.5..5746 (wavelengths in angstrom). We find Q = 0.04 mag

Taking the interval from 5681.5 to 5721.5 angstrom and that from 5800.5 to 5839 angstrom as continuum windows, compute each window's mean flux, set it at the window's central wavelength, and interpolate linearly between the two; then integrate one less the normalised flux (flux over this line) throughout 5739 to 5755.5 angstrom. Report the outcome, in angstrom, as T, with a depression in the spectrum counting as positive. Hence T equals 2.2 angstrom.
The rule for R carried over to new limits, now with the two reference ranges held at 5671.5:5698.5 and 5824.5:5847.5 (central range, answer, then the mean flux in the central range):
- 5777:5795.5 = 1.4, 16.2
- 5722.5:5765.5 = 4.6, 14.8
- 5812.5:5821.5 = -0.8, 19.7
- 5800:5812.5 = -0.2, 18.2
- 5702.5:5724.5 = 2.6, 14.1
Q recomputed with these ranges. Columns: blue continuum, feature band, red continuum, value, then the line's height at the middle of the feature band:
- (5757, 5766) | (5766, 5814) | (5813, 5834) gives 0.041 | 17.4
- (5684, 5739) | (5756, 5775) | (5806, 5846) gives 0.069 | 16.7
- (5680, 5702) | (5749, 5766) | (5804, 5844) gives 0.116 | 17.2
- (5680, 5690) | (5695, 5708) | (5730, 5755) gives 0.078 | 15.3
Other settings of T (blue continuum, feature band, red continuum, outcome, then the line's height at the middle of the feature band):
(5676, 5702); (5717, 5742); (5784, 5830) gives 3.0 angstrom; 16.4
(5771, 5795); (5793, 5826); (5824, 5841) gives -1.4 angstrom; 17.8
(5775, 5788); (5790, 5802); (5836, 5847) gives -0.9 angstrom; 16.3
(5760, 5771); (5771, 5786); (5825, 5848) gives 0.2 angstrom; 16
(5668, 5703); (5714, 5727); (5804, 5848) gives 2.1 angstrom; 16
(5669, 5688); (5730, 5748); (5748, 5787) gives 0.9 angstrom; 15.4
